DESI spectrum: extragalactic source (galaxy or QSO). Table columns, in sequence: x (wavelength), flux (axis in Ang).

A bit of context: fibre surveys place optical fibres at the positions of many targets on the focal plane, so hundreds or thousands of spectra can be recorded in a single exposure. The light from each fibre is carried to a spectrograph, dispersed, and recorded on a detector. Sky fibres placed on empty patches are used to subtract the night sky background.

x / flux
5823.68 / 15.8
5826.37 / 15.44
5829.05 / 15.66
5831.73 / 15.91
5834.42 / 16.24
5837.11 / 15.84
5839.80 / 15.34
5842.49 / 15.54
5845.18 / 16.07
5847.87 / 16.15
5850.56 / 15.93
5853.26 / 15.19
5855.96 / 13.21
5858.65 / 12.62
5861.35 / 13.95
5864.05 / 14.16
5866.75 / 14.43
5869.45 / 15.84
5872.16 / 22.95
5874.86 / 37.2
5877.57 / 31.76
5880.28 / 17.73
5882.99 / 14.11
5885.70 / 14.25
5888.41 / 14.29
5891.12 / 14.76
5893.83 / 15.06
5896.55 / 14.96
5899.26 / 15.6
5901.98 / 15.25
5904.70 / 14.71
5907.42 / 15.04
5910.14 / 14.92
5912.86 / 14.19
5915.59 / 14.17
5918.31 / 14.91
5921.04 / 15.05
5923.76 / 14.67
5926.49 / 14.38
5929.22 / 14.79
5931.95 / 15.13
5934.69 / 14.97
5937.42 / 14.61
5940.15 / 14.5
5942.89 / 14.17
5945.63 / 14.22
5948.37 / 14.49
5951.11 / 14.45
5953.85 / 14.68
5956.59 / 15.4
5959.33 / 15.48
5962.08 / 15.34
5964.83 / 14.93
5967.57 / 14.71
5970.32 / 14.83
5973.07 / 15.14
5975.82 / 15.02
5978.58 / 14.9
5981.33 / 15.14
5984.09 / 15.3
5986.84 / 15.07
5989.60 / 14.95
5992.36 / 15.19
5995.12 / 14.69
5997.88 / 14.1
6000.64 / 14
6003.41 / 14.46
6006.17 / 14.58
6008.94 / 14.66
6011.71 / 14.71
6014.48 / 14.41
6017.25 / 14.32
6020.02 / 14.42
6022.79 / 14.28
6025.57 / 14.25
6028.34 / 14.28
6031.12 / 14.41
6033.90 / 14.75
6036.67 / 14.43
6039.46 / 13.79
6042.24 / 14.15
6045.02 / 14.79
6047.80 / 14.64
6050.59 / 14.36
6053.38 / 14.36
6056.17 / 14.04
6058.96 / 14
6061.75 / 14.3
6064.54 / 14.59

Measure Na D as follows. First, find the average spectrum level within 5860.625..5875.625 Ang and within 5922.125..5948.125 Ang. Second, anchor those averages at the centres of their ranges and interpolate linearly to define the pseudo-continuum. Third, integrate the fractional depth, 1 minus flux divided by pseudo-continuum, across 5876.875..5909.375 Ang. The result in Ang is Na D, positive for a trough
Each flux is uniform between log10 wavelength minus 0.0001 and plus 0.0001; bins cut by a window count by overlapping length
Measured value 2.8 Ang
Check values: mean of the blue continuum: 19.3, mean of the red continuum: 14.6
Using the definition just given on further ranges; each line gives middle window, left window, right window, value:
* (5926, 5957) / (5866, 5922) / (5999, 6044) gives 2.9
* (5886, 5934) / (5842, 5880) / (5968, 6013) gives 6.1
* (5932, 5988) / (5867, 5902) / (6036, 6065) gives 6.1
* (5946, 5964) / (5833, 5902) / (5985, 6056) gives 0.7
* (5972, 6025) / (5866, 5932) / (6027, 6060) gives 1.5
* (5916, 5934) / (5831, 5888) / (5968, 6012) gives 1.4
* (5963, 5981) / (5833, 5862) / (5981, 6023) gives -0.3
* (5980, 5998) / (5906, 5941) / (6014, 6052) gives -0.6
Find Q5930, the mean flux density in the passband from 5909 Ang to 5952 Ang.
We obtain 14.6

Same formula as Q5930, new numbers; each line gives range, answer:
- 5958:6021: 14.8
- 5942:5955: 14.4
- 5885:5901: 14.9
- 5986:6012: 14.6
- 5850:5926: 16.4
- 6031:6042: 14.3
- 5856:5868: 13.7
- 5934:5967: 14.8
